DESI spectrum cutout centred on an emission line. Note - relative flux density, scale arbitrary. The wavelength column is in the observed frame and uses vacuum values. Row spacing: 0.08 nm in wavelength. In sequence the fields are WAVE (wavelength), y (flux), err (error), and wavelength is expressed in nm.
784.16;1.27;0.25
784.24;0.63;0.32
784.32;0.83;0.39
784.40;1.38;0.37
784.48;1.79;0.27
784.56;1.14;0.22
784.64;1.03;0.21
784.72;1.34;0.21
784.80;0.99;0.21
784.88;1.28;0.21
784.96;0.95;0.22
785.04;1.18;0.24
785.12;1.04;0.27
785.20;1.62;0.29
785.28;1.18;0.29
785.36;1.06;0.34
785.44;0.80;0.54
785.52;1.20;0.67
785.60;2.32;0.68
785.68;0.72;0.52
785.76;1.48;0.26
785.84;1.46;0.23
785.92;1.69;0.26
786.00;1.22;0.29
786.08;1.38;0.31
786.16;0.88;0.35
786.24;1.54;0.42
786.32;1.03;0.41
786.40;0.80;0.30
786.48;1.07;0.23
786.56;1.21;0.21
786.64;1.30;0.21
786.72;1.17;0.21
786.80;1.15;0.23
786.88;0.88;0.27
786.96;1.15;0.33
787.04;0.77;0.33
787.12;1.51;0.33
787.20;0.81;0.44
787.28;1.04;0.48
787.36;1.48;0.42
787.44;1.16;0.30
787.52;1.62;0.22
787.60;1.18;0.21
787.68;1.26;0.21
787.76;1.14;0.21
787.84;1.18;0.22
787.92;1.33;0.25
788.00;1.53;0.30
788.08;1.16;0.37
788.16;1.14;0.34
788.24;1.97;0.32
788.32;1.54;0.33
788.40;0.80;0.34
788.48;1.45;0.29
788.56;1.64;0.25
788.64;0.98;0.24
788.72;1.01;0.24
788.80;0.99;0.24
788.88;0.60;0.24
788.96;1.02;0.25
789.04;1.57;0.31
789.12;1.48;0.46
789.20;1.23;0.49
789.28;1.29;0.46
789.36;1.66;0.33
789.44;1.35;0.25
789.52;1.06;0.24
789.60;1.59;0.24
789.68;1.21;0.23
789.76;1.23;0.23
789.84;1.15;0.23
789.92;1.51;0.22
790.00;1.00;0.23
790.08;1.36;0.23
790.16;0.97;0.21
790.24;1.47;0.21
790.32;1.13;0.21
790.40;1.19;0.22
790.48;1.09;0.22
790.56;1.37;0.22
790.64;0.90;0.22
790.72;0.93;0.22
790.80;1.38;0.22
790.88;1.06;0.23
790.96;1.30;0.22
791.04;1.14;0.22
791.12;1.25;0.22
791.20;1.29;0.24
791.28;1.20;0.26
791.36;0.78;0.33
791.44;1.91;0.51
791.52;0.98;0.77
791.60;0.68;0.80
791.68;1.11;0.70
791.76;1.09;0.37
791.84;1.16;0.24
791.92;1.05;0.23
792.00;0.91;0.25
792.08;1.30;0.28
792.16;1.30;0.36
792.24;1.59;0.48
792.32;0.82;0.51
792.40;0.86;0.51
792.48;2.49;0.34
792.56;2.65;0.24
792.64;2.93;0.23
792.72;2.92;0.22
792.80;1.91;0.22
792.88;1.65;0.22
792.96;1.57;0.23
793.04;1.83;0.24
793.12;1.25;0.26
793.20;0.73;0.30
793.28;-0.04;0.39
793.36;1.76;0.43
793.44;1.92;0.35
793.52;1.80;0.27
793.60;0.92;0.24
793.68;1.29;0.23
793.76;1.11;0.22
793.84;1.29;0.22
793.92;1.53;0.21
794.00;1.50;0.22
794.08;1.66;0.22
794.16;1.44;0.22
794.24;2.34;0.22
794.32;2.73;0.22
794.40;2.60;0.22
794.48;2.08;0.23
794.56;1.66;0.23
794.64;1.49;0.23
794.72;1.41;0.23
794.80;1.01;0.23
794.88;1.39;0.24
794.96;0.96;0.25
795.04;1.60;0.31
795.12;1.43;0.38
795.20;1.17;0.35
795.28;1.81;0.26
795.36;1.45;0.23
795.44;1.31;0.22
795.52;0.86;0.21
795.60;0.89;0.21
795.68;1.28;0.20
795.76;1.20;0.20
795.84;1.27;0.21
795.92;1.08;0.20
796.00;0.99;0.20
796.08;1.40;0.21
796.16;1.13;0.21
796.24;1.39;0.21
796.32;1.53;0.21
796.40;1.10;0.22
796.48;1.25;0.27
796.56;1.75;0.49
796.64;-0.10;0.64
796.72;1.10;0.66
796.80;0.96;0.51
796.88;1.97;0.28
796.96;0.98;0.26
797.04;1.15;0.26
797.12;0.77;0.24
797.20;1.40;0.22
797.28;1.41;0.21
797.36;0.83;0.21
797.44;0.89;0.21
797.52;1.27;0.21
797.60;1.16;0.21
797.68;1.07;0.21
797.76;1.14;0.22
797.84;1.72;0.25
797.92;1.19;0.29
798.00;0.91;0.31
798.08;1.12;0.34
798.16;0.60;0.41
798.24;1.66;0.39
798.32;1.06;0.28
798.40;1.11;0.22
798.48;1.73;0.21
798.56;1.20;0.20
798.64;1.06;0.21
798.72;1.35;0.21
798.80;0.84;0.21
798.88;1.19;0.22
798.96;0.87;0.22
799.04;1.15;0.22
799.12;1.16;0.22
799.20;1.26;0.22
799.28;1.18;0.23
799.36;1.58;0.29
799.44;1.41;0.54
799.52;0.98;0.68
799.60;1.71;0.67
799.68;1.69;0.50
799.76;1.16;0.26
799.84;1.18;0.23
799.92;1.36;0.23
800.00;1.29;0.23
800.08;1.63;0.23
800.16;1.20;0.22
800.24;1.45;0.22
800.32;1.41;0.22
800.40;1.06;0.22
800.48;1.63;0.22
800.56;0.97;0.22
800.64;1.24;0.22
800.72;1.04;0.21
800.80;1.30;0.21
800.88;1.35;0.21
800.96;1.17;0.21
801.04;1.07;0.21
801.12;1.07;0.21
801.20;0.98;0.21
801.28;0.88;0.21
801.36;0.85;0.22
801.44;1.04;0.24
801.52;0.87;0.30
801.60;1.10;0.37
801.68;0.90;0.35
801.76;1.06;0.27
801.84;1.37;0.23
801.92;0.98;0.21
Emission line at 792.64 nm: [S II] 6716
